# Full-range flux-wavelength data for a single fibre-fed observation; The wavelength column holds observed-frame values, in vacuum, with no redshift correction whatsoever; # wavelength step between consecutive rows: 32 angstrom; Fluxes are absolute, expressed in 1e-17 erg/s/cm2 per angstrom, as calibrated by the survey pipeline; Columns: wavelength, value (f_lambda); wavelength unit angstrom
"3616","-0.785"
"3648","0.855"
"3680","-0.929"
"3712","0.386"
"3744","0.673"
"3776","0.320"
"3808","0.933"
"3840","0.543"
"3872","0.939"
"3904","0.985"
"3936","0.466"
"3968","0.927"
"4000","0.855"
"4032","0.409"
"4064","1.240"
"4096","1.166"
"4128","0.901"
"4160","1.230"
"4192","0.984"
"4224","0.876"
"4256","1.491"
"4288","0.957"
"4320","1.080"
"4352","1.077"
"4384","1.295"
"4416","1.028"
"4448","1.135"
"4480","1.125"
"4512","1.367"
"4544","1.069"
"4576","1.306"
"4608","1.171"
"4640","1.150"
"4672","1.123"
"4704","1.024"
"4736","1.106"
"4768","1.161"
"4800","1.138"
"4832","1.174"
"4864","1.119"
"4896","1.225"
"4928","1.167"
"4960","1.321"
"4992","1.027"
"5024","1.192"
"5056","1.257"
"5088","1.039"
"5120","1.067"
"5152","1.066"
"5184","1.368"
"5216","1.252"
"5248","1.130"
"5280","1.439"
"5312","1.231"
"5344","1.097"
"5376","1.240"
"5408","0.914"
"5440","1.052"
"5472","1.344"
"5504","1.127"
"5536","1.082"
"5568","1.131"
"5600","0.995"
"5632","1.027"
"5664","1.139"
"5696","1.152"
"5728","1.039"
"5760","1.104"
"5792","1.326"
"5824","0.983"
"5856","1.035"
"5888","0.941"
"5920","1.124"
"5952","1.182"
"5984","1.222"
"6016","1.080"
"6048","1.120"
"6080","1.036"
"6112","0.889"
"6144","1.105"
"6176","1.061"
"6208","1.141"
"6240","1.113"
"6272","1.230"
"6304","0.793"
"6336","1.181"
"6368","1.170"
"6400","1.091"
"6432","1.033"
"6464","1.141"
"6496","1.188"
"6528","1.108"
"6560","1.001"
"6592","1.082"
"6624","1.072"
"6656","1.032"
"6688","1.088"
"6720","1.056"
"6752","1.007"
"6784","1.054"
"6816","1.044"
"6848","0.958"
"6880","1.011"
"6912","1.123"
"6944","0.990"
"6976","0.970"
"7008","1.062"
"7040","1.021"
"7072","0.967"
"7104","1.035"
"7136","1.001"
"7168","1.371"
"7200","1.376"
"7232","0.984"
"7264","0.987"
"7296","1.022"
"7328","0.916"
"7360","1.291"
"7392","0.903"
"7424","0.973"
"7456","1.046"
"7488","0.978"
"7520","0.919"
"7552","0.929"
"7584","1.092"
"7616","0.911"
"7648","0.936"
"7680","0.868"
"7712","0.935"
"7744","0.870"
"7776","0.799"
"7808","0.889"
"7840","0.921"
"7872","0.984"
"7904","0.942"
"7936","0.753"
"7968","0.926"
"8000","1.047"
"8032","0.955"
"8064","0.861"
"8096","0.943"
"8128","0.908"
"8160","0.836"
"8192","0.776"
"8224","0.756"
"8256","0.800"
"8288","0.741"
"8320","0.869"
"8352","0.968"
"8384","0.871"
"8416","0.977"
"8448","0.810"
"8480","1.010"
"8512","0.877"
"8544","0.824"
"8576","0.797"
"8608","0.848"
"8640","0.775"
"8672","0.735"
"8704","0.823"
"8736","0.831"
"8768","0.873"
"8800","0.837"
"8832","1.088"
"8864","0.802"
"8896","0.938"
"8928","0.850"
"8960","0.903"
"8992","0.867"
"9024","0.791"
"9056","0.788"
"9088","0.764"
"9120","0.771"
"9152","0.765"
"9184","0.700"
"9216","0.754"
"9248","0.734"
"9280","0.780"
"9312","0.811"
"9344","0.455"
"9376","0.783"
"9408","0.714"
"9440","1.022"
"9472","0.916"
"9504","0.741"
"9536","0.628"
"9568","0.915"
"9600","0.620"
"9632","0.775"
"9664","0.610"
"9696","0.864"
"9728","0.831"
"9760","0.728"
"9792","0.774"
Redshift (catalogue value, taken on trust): 0.094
